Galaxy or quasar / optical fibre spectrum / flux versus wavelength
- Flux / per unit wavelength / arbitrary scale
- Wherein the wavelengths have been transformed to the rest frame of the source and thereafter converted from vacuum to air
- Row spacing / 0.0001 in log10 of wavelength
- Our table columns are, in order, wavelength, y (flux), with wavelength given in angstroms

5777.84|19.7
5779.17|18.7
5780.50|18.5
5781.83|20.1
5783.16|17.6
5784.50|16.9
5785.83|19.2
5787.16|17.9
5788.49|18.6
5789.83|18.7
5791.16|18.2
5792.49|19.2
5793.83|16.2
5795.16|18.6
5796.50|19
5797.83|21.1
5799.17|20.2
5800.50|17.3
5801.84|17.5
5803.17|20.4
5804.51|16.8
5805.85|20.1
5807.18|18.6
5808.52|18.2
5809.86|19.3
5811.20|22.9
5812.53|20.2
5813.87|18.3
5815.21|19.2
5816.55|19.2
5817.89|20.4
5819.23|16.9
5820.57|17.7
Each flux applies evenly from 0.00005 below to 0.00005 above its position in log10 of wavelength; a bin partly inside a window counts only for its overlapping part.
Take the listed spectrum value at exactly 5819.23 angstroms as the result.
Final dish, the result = 16.9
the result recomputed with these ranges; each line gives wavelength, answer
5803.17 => 20.4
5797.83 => 21.1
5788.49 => 18.6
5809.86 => 19.3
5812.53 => 20.2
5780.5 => 18.5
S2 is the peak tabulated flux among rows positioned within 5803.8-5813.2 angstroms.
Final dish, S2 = 22.9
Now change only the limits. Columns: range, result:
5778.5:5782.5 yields 20.1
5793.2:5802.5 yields 21.1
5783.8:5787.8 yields 19.2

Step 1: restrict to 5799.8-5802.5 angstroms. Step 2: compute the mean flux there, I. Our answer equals 17.4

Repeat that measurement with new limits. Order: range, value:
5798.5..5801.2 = 18.7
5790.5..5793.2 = 18.7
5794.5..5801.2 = 19.2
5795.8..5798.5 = 20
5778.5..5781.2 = 18.6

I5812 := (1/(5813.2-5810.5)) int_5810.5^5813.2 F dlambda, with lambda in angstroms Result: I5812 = 21.6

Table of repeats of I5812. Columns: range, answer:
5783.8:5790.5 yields 18.2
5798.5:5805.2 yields 18.4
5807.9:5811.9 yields 20.2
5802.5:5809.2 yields 18.8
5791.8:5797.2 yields 18.3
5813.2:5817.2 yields 18.9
